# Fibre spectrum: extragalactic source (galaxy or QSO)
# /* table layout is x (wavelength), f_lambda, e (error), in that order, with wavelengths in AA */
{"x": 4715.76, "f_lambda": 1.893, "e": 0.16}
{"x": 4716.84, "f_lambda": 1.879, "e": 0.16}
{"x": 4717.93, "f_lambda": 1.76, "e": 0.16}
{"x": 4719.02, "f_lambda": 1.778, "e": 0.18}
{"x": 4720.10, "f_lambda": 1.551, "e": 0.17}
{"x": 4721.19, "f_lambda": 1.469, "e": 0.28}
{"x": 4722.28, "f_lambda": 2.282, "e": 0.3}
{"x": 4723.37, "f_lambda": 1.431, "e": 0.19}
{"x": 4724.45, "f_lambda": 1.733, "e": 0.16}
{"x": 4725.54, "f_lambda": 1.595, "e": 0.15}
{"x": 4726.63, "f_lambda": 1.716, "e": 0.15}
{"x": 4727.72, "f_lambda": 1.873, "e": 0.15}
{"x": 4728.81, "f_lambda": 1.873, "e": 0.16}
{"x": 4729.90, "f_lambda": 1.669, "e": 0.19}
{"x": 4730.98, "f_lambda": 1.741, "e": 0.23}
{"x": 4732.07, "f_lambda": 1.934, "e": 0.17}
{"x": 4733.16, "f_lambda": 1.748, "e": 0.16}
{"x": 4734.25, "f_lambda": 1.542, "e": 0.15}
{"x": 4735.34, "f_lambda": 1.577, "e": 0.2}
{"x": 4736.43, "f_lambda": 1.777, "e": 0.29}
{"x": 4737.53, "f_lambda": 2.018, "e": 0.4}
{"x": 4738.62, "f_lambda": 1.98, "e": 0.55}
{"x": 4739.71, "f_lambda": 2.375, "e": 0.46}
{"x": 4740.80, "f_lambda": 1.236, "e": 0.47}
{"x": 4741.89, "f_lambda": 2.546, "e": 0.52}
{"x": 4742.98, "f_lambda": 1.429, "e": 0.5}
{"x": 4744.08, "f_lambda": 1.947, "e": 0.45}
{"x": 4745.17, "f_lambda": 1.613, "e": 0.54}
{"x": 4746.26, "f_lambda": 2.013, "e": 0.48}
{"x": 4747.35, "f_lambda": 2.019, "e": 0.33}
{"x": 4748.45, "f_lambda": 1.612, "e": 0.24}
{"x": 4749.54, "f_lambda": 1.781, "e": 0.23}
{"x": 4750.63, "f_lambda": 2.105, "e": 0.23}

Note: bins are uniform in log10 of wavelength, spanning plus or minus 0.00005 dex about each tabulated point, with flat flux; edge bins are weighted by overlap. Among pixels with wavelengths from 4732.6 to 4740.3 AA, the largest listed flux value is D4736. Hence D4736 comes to 2.375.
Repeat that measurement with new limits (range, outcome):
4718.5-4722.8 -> 2.282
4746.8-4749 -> 2.019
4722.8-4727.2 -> 1.733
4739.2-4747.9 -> 2.546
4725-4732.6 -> 1.934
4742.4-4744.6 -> 1.947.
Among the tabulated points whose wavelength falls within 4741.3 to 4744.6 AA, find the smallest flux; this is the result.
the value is 1.429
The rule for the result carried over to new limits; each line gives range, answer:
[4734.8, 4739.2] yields 1.577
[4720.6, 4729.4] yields 1.431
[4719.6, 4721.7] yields 1.469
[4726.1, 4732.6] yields 1.669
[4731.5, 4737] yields 1.542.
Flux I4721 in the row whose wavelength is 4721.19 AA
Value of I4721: 1.469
